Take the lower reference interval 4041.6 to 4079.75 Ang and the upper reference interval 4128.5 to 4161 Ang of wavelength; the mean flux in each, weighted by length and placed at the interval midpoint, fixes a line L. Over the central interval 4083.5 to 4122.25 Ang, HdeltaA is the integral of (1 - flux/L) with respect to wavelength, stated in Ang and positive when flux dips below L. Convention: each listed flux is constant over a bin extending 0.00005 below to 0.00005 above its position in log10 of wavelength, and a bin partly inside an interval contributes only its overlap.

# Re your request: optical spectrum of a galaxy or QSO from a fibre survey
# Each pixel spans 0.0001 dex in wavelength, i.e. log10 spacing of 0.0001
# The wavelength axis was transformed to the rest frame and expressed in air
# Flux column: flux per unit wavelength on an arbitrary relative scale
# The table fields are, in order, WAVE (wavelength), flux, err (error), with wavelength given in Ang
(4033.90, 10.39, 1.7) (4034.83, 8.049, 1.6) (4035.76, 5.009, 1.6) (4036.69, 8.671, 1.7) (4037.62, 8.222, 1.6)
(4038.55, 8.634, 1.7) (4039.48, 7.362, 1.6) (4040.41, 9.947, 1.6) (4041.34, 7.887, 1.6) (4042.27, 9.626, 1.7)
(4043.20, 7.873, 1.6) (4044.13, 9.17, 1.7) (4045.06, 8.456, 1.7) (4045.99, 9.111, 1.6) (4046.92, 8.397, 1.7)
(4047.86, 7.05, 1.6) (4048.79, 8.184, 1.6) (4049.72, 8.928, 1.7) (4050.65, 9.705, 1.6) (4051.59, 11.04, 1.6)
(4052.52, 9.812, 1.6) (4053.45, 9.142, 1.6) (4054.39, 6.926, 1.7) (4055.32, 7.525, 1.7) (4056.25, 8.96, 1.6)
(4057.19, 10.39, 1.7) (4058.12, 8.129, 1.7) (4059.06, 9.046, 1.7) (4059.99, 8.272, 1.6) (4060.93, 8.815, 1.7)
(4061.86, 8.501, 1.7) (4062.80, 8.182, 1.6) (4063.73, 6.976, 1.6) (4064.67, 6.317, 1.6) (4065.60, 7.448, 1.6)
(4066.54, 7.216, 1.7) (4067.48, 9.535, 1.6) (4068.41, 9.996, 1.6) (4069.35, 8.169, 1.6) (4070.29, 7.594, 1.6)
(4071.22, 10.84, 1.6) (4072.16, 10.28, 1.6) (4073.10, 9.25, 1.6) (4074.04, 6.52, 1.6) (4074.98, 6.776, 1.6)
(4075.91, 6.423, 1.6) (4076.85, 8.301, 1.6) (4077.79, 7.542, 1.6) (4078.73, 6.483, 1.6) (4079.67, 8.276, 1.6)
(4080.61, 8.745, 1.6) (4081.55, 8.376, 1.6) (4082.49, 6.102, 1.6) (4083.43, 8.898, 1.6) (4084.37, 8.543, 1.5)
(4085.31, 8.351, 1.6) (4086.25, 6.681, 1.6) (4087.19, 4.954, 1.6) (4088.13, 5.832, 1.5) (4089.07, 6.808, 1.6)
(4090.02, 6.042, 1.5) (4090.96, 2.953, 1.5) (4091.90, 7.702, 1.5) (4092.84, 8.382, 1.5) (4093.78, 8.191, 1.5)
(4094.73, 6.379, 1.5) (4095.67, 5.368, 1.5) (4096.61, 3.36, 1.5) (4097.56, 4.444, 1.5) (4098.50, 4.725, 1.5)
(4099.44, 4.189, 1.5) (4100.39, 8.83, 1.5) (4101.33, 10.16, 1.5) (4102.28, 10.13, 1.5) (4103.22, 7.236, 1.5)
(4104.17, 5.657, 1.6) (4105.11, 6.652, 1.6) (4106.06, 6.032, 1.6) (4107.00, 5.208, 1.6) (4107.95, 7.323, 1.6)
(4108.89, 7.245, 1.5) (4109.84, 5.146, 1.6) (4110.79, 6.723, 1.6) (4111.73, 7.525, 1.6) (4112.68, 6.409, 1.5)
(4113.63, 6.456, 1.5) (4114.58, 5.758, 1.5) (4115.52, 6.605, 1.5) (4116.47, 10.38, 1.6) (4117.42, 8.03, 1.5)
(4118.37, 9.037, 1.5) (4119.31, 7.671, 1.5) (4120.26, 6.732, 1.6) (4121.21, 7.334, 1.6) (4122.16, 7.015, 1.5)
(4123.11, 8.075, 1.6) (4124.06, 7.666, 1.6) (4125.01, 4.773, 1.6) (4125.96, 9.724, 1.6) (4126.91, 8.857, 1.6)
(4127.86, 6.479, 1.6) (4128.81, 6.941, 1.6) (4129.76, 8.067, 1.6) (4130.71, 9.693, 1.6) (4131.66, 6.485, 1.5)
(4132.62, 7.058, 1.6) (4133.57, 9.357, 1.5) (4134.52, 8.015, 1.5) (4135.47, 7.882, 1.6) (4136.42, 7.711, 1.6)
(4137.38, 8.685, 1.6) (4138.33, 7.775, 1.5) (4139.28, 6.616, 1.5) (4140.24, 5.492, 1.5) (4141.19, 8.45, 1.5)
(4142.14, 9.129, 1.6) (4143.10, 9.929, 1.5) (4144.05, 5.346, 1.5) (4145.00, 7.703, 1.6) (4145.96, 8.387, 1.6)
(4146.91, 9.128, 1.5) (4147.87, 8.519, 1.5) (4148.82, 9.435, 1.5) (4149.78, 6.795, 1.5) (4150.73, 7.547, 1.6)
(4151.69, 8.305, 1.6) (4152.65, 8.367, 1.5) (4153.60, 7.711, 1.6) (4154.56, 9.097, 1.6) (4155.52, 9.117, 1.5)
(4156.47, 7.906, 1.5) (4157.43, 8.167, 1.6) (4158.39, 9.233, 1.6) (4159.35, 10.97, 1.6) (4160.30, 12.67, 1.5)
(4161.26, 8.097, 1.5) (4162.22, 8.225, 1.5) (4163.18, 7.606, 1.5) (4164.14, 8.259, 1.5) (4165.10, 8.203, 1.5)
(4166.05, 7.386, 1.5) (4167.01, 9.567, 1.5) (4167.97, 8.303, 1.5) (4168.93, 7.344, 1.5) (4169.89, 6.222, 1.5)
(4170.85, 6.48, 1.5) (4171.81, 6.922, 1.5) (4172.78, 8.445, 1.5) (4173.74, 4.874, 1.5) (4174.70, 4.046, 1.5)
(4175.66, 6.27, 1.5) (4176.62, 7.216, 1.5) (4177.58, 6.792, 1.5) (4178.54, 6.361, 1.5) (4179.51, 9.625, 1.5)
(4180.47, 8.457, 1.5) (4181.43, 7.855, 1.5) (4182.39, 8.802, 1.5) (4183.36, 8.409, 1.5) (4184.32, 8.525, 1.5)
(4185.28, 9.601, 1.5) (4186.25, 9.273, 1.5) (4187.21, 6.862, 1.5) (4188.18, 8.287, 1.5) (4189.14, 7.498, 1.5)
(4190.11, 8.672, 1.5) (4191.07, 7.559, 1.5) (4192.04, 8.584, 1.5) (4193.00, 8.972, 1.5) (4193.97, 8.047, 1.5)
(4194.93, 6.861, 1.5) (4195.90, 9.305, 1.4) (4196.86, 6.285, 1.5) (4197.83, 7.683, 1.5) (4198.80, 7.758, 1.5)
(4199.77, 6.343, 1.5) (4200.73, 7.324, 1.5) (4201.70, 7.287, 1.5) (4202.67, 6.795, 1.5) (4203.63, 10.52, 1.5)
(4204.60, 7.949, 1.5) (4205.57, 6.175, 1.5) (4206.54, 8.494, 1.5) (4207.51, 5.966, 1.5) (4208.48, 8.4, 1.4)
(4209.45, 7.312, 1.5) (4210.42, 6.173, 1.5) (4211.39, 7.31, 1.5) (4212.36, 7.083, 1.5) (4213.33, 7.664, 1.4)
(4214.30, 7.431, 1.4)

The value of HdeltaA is 7.2 Ang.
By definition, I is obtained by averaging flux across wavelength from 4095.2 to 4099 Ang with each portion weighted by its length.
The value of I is 4.48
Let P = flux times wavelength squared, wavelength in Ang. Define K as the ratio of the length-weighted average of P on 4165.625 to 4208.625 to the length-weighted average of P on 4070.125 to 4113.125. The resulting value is 1.1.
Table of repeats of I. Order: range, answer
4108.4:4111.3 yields 6.41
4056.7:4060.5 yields 8.94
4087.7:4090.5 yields 6.21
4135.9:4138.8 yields 8.05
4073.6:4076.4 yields 6.6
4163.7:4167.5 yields 8.37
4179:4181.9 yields 8.62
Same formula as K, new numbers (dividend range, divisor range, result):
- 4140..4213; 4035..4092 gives 1.04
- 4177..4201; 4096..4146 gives 1.13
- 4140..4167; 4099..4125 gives 1.20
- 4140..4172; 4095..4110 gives 1.33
